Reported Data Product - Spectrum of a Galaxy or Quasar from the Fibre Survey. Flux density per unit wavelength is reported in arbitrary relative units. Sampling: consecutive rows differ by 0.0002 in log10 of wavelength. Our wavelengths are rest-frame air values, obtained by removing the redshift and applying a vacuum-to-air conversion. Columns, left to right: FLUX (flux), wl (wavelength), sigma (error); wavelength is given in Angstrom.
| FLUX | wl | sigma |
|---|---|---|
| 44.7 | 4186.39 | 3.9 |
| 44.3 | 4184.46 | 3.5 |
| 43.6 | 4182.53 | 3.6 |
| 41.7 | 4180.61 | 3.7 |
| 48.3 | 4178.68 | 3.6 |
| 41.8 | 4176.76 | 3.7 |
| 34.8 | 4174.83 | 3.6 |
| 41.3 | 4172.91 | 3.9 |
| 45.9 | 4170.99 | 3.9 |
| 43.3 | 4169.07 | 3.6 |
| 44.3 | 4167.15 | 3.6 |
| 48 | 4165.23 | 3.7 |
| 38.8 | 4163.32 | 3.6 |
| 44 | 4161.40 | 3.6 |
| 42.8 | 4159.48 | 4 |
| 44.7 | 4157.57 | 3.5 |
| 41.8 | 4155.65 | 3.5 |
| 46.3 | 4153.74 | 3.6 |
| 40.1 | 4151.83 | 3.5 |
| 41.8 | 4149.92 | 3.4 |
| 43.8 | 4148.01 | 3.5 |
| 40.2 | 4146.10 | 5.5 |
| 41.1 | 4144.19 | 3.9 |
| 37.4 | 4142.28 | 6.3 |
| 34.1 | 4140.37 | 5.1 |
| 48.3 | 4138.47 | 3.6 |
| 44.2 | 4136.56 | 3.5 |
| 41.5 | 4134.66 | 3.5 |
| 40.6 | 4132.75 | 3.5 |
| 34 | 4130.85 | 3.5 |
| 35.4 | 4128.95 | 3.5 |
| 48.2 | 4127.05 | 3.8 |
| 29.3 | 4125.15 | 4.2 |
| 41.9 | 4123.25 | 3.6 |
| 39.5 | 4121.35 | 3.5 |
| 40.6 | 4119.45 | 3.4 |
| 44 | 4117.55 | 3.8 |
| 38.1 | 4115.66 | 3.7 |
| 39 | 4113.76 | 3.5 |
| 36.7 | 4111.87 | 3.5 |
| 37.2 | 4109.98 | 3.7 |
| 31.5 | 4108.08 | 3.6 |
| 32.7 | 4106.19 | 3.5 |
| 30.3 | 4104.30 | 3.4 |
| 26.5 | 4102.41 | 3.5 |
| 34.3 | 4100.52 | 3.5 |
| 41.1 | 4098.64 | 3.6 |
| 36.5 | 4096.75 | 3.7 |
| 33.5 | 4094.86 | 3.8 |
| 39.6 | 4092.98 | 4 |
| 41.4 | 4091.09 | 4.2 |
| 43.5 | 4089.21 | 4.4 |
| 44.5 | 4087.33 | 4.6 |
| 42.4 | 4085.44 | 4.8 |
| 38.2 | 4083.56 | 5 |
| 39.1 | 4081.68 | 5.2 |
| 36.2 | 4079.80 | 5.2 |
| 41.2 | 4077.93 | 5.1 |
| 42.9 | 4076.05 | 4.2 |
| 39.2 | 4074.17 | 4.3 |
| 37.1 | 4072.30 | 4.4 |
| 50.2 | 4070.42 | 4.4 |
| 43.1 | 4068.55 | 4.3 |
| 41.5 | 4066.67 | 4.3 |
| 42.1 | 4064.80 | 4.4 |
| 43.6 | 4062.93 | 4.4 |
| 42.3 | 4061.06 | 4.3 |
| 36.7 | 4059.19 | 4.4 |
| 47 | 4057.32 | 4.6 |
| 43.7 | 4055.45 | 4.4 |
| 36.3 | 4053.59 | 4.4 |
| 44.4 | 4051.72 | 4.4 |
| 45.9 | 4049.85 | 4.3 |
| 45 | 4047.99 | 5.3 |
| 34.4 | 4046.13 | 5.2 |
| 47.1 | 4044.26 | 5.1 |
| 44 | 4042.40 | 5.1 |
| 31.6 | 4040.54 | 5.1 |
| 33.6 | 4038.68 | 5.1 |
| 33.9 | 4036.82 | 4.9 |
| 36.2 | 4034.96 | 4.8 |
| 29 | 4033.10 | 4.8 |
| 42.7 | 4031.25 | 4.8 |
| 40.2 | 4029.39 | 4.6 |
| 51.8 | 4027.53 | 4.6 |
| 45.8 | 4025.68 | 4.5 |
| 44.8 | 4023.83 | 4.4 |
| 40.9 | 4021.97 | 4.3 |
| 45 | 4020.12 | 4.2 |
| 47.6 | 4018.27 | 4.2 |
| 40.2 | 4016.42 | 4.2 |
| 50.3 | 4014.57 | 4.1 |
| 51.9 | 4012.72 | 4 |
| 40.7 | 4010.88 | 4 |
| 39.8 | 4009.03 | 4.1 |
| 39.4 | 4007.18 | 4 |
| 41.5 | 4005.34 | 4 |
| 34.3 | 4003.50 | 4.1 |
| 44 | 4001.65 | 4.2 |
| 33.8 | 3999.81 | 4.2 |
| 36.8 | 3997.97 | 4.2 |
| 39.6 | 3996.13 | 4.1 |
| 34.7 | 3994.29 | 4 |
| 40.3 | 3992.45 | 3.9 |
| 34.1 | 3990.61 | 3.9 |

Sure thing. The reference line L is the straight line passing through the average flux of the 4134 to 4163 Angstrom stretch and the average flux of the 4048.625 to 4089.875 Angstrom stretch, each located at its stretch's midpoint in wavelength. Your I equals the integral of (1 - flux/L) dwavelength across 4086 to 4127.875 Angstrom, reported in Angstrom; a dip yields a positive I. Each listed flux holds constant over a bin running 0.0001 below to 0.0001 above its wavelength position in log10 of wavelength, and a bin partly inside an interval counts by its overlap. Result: 4.2 Angstrom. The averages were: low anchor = 41.9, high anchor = 42.1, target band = 37.7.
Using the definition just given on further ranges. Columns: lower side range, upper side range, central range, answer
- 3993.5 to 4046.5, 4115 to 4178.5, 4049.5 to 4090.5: -0.9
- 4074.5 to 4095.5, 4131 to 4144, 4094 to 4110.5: 2.8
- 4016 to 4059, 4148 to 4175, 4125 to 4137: 0.9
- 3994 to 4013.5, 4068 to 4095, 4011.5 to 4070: -2.5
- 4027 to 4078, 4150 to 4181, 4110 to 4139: 1.6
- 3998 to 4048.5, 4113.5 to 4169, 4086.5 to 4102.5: 1.0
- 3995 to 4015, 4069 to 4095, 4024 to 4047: 0.8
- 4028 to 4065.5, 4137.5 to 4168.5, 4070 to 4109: 2.8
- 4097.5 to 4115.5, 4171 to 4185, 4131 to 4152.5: -1.4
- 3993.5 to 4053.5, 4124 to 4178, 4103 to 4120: 2.0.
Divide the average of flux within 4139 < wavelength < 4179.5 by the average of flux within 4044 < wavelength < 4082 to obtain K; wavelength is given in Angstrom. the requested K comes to 1.01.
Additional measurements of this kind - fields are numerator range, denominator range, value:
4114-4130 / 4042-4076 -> 0.93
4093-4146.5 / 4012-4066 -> 0.90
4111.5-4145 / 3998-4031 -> 0.93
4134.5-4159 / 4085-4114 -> 1.14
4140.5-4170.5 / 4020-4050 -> 1.05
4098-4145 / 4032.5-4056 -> 0.97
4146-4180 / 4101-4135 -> 1.16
